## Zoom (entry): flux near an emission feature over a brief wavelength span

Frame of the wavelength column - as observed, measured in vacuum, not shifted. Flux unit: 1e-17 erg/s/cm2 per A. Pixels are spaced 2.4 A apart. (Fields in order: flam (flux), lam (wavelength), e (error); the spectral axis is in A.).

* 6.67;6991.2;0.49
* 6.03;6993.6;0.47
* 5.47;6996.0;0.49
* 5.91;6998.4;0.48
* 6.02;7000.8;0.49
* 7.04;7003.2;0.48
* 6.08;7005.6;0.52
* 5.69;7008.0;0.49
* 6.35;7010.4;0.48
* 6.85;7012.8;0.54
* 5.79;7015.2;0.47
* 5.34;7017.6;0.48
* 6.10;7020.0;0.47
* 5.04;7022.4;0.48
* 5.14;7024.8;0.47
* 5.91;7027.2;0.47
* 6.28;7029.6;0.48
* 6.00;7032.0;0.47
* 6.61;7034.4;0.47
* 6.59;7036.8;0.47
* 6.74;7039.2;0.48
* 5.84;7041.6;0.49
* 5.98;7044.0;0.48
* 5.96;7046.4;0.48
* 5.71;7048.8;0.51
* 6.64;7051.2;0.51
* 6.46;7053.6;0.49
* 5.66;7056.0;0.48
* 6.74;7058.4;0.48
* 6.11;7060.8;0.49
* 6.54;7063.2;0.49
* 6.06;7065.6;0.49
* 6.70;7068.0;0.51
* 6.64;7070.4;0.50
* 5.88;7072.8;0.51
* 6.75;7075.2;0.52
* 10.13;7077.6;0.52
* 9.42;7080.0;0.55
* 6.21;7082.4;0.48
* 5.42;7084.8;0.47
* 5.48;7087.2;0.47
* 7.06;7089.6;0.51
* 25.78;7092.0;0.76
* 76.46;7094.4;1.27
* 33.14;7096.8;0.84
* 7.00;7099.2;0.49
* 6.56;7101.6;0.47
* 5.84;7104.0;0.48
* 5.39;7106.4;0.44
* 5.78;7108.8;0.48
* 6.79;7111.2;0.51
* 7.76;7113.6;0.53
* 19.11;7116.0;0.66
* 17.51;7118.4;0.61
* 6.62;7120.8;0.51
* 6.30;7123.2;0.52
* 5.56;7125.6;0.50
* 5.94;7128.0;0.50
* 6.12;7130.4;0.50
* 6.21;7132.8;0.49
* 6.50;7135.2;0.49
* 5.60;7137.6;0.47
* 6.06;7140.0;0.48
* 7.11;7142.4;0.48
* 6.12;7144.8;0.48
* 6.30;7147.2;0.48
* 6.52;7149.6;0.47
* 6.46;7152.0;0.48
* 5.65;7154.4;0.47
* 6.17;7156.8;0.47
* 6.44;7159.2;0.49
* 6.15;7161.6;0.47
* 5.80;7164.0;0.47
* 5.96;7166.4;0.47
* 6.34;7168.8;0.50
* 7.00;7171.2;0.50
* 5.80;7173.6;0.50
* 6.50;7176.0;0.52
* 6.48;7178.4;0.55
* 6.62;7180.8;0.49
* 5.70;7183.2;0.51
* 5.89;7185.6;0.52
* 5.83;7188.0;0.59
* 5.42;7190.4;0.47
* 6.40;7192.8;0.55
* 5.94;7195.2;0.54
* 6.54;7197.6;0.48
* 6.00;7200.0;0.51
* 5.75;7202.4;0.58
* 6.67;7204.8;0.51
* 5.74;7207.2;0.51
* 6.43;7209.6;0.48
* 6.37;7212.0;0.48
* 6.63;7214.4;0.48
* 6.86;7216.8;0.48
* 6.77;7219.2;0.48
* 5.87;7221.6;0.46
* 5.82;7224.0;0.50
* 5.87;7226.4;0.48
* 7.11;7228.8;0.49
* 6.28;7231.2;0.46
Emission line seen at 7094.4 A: H-alpha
